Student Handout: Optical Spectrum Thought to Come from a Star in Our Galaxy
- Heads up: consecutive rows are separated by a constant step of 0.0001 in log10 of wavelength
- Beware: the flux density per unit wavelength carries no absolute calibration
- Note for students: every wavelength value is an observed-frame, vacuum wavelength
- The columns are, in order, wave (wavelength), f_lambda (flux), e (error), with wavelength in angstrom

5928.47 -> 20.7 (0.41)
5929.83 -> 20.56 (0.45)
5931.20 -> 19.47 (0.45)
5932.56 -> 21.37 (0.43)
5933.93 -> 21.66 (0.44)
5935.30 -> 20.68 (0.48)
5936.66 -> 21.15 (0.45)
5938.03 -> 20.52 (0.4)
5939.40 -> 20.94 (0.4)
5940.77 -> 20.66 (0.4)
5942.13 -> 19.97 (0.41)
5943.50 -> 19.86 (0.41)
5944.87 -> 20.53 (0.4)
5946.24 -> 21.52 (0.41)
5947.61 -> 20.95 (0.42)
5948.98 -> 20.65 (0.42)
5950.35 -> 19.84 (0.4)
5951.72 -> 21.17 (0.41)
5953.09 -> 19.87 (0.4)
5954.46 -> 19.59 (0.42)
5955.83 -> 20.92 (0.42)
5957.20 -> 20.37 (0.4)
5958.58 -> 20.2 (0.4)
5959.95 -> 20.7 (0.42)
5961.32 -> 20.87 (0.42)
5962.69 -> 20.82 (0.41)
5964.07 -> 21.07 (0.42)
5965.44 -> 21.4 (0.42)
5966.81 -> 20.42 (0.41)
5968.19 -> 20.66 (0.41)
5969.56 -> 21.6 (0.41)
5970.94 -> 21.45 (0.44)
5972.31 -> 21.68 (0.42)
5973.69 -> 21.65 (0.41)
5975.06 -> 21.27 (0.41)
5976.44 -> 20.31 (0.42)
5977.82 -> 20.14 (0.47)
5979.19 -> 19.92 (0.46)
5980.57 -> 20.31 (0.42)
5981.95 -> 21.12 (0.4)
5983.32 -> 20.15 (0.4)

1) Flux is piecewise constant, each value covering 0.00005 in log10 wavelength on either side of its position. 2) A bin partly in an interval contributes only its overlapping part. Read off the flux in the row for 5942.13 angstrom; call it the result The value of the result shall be 19.97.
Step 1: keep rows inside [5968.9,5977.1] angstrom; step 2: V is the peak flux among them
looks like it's 21.68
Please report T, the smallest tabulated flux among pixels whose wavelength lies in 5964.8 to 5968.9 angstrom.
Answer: 20.42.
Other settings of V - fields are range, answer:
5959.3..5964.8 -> 21.07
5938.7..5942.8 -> 20.94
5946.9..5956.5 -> 21.17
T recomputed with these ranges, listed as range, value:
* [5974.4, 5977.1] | 20.31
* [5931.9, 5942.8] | 19.97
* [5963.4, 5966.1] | 21.07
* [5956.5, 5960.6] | 20.2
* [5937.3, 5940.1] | 20.52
